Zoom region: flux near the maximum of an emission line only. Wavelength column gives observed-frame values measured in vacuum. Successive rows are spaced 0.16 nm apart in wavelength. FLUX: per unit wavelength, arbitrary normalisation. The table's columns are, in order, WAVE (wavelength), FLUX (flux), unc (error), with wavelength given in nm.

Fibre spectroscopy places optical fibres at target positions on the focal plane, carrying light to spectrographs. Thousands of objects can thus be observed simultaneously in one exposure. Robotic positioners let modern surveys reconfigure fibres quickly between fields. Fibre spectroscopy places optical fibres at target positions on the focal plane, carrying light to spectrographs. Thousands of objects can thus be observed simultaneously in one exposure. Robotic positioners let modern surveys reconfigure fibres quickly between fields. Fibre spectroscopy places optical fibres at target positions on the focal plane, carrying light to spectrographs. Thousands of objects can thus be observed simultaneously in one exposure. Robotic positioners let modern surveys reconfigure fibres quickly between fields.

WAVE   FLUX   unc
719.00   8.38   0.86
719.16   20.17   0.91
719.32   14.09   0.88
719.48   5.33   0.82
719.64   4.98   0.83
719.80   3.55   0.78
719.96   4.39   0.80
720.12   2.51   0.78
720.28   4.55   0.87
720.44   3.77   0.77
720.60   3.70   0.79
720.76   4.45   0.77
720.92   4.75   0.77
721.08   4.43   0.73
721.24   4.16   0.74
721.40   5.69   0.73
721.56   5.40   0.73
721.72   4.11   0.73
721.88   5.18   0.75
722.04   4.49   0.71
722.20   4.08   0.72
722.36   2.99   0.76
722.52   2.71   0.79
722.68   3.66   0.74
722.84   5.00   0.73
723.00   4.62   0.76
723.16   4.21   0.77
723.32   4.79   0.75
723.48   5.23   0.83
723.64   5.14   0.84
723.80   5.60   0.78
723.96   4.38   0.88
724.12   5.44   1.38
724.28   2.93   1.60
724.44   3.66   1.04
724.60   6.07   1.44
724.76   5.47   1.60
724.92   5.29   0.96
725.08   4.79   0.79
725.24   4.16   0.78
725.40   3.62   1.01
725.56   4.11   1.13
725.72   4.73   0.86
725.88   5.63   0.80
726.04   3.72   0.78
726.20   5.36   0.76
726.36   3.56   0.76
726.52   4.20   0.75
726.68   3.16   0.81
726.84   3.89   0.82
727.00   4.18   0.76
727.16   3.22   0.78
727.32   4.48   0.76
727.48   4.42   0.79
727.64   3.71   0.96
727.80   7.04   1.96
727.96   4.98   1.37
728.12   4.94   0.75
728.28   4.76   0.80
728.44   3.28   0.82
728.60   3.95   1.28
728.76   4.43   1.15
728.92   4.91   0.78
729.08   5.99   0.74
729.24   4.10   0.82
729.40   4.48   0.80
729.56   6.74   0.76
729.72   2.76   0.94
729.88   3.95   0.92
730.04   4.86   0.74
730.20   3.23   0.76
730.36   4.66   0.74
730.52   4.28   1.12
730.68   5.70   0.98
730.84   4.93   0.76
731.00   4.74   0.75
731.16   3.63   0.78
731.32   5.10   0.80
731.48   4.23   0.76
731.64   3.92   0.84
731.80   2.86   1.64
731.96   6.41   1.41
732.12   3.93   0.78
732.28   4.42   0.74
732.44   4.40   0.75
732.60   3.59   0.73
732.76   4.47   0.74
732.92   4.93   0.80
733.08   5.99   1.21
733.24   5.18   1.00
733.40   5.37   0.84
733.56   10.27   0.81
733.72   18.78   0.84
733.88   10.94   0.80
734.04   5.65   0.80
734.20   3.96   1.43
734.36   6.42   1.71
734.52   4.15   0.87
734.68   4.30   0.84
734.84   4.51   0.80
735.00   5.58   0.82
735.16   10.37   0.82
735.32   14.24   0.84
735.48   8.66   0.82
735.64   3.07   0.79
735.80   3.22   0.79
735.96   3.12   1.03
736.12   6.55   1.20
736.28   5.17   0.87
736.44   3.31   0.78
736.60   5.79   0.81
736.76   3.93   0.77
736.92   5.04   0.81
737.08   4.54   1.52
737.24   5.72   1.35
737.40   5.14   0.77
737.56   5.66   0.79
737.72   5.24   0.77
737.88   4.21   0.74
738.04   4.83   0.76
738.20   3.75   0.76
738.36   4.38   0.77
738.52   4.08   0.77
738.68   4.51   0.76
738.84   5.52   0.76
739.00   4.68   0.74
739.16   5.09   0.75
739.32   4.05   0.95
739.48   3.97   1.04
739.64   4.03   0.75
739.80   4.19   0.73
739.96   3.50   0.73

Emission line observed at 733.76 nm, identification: [S II] 6716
